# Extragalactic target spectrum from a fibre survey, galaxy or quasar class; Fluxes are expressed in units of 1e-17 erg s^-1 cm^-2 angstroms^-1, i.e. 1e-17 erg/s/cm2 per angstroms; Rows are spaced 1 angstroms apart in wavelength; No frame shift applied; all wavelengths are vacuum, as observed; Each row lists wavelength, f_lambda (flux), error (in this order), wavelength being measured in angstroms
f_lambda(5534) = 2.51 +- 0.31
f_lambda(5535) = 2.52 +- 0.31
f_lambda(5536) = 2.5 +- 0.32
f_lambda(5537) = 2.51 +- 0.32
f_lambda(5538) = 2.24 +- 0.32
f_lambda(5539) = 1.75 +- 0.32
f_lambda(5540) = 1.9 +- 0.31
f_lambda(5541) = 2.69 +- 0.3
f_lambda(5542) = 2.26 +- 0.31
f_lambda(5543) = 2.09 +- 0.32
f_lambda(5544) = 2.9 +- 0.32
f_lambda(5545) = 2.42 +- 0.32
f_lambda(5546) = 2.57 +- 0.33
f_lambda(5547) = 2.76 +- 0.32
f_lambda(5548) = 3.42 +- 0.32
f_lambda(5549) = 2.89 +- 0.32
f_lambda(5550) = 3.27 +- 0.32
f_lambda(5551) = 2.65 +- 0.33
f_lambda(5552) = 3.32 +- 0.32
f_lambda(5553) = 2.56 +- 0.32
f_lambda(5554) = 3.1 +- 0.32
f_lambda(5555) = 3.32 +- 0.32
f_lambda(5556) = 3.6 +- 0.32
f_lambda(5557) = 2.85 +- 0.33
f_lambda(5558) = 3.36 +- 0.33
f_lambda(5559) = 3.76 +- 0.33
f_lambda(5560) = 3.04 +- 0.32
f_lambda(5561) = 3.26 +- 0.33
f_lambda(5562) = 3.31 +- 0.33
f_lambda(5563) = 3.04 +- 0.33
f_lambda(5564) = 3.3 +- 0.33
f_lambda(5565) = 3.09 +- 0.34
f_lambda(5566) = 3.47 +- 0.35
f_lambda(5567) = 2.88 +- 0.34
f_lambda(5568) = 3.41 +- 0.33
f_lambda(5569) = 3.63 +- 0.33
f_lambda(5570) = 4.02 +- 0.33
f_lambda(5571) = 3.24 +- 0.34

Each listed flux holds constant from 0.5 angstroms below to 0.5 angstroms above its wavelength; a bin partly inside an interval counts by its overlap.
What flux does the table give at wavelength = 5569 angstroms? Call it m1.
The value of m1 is 3.63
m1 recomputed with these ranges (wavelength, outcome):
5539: 1.75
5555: 3.32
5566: 3.47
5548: 3.42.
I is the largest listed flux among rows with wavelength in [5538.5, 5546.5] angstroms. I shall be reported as 2.9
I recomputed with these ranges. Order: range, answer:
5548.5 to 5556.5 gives 3.6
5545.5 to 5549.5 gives 3.42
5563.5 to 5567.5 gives 3.47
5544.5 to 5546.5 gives 2.57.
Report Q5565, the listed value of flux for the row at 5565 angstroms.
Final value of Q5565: 3.09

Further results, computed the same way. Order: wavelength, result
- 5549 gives 2.89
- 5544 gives 2.9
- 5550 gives 3.27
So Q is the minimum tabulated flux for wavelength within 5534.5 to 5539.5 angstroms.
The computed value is 1.75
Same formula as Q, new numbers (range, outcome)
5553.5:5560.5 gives 2.85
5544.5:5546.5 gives 2.42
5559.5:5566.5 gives 3.04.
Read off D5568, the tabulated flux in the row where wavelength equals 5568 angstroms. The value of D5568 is 3.41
